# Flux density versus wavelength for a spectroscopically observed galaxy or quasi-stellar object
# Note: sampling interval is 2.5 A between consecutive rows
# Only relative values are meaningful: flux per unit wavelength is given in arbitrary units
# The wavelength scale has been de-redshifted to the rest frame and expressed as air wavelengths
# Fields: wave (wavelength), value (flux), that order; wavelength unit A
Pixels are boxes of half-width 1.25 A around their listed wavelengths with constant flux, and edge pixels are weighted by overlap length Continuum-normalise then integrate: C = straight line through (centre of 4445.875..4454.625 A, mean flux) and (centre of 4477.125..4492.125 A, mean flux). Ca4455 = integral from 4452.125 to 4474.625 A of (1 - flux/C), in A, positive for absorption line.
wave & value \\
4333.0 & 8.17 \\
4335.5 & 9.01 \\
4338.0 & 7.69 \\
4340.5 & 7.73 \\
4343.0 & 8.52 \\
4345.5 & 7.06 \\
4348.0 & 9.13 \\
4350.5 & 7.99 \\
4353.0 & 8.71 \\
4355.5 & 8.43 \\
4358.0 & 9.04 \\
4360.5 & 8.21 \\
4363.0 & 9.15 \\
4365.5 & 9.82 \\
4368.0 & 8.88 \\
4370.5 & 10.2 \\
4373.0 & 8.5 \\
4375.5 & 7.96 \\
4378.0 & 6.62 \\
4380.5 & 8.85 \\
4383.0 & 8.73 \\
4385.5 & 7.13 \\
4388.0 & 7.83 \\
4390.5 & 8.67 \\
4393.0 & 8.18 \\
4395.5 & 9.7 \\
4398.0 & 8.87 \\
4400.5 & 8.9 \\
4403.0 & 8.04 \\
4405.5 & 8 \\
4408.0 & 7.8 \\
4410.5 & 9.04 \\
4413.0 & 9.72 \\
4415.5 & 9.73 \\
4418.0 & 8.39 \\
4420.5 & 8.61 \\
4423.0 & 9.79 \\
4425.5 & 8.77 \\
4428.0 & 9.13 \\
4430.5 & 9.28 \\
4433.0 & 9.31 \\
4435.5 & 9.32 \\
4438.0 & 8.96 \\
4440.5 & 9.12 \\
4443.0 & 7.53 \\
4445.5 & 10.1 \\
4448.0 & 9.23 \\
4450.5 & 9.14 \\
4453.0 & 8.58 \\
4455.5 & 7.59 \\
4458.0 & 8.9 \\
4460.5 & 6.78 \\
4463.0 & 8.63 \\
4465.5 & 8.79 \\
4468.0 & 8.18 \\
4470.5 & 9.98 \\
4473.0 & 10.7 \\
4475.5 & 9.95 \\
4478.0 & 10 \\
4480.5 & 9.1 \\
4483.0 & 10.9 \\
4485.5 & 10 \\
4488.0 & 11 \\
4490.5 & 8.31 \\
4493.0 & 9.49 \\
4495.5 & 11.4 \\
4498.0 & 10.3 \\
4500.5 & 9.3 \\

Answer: 1.6 A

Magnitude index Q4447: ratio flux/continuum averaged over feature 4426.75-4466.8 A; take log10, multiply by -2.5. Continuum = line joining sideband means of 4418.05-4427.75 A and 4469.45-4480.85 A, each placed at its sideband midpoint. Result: 0.08 mag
